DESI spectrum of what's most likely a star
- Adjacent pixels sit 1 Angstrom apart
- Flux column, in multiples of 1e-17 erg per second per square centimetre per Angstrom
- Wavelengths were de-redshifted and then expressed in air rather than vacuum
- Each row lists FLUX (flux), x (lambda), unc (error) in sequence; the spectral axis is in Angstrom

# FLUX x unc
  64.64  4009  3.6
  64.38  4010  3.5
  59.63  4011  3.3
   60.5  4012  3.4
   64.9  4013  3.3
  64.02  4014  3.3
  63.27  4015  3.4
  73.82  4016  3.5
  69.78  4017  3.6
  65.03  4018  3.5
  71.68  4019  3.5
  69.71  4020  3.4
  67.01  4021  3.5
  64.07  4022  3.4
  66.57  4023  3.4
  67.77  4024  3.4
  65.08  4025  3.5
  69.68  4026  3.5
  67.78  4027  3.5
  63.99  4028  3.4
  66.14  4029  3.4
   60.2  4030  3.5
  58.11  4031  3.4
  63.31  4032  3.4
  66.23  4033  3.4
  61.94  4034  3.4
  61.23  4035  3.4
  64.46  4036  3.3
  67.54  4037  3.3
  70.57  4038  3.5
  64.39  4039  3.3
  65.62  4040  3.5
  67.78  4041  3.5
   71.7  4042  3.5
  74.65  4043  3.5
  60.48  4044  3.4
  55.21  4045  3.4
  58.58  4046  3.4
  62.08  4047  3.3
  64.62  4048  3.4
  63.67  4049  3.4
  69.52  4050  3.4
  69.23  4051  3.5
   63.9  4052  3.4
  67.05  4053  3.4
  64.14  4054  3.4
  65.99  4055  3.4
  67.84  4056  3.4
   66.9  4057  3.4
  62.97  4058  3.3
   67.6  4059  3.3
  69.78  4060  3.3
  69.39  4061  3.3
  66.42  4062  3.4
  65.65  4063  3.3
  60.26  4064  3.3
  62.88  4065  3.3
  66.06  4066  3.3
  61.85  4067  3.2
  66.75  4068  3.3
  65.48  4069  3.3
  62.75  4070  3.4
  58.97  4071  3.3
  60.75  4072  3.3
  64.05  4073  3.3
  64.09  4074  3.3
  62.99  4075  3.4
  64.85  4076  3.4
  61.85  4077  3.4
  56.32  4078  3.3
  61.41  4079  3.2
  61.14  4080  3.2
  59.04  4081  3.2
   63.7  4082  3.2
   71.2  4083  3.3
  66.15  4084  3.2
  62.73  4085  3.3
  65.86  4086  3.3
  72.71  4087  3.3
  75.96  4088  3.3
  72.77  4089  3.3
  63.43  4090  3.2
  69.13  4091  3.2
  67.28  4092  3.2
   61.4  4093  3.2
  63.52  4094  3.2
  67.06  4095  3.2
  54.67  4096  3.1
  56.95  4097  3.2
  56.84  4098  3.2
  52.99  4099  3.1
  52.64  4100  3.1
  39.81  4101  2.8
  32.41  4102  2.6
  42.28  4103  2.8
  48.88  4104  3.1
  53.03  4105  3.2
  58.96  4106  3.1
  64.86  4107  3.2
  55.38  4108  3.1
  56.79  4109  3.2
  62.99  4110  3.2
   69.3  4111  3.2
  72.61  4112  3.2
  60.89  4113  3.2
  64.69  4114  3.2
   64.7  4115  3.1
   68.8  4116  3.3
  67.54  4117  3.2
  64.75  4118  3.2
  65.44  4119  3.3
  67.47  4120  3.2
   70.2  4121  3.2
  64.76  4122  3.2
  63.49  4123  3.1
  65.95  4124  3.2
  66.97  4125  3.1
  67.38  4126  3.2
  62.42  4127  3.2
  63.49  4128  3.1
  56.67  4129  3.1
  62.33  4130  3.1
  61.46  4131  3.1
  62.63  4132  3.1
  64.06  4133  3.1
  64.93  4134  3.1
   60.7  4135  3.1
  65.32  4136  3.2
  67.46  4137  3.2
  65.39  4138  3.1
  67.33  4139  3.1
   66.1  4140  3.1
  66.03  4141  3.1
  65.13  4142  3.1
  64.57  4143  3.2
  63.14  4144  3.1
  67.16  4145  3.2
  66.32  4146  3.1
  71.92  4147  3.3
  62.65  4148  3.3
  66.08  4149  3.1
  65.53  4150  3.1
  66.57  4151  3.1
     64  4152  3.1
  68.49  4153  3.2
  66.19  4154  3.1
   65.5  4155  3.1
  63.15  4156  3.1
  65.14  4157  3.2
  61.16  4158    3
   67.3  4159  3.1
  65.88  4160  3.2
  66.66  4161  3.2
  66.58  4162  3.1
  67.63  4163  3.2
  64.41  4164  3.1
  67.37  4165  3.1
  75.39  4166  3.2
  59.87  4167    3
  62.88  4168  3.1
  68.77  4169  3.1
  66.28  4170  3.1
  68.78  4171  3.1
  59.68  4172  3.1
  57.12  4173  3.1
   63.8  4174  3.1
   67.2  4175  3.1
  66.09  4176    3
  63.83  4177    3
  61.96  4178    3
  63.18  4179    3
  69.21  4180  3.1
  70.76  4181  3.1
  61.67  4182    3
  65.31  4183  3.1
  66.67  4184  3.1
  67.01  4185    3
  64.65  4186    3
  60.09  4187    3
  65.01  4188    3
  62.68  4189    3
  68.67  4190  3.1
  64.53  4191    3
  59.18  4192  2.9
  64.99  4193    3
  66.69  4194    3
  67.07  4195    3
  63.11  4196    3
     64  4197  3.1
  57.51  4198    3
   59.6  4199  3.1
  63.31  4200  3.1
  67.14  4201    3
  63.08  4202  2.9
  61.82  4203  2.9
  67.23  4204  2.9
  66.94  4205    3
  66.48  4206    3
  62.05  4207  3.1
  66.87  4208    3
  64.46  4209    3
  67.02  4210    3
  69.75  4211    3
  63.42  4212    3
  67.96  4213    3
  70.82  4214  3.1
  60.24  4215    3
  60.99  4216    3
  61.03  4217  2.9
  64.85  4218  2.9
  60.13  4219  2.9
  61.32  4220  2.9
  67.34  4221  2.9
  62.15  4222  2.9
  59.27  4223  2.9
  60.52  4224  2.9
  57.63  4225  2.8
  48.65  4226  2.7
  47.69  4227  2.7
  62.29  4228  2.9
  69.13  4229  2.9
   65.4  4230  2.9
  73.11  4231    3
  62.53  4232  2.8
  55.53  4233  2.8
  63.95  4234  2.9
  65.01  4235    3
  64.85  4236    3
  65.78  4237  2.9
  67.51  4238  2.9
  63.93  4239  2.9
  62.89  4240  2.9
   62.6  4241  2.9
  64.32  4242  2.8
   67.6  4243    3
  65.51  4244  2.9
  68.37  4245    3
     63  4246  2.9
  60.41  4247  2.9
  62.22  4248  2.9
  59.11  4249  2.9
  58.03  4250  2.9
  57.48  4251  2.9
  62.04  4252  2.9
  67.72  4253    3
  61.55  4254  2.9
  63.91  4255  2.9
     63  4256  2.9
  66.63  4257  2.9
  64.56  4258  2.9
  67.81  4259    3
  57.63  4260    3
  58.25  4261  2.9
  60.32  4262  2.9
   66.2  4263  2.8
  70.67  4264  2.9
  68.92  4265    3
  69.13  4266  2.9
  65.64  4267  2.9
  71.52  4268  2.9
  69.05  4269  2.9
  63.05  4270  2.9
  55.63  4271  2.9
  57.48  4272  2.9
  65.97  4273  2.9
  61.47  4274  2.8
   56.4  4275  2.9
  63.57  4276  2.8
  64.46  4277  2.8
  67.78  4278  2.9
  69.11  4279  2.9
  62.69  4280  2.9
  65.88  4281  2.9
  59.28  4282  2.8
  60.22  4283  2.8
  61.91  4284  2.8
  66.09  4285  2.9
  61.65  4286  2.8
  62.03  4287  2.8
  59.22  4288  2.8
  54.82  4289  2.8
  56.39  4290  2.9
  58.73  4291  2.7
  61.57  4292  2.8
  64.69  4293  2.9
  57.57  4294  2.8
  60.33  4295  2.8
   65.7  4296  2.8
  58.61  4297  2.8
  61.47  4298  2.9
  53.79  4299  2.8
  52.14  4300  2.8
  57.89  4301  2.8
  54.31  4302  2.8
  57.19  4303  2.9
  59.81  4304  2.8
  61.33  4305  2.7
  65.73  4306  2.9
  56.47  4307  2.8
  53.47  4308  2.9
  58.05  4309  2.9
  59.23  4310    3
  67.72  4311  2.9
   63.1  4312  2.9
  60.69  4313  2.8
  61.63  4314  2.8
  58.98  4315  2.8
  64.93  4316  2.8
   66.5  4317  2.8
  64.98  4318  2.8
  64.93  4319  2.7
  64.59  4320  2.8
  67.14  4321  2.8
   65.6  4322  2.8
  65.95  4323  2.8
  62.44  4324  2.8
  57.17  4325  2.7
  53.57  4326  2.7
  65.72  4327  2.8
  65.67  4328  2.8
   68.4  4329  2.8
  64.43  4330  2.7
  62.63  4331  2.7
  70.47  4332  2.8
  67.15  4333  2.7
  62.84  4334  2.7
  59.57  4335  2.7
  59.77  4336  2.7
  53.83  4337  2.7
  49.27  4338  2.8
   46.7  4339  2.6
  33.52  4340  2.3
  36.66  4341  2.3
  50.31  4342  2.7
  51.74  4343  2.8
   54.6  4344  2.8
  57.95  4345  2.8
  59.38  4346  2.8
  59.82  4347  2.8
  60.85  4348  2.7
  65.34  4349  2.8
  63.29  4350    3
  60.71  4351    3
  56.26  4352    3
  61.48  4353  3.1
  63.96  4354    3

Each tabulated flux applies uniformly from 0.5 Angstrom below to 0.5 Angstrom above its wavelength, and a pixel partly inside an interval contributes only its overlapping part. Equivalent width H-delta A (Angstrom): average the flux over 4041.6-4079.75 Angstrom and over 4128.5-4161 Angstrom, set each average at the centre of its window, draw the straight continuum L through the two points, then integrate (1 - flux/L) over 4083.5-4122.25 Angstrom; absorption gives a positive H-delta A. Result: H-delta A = 1.9 Angstrom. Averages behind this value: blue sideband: 64.4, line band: 61.5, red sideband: 64.9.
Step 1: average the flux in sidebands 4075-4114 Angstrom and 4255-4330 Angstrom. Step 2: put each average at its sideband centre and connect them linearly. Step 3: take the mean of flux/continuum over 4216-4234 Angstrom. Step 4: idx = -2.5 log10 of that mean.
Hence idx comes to 0.01 mag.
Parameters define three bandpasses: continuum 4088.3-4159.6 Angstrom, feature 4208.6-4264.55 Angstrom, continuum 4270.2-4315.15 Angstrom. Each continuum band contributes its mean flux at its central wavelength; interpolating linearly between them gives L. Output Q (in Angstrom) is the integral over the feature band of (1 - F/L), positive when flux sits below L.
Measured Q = -1.71 Angstrom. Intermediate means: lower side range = 62.8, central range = 63.1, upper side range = 60.5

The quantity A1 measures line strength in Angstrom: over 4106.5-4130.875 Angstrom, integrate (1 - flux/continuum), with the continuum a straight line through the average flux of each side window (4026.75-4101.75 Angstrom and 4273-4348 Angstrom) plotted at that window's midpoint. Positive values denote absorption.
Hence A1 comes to -0.6 Angstrom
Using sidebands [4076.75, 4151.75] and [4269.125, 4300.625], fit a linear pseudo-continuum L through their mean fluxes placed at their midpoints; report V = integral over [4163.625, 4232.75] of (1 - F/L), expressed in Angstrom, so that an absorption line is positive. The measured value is -2.27 Angstrom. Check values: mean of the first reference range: 62.8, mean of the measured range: 64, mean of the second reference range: 61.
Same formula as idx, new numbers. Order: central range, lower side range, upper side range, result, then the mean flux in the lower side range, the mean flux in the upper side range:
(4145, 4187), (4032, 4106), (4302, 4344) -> -0.07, 62.9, 59.6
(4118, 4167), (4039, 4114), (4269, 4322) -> -0.05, 62.7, 61.2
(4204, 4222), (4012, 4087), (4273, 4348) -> -0.05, 65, 60.1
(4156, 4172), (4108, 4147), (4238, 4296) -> -0.03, 64.9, 63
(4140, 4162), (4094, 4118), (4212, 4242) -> -0.10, 57.9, 62.6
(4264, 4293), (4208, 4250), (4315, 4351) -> -0.03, 63.2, 59.7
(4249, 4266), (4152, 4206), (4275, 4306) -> -0.03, 64.9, 60.7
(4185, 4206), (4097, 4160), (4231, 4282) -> -0.01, 62.5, 63.8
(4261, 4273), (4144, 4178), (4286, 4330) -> -0.05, 65.5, 61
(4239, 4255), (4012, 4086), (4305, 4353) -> -0.03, 65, 59.8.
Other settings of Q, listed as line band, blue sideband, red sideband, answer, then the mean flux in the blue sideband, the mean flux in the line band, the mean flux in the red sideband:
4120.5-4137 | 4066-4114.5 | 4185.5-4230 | -0.6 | 61.1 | 64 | 63.2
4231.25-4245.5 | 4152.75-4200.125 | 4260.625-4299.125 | -0.2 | 64.8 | 64.5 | 62.6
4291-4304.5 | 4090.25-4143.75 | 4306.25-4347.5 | 0.2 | 61.7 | 58.8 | 59.5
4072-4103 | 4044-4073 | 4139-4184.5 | 1.7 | 64.4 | 61.2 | 65.6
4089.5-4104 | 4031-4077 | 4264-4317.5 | 2.0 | 64.8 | 55.5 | 61.6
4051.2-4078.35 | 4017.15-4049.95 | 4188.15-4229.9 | 0.2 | 65.3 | 64.5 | 63.2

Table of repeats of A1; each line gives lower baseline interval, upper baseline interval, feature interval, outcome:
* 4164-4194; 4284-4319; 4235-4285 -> -1.5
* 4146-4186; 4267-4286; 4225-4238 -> 0.5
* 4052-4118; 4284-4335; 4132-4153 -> -1.1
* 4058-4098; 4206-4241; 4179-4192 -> -0.4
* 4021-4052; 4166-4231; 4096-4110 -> 2.7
